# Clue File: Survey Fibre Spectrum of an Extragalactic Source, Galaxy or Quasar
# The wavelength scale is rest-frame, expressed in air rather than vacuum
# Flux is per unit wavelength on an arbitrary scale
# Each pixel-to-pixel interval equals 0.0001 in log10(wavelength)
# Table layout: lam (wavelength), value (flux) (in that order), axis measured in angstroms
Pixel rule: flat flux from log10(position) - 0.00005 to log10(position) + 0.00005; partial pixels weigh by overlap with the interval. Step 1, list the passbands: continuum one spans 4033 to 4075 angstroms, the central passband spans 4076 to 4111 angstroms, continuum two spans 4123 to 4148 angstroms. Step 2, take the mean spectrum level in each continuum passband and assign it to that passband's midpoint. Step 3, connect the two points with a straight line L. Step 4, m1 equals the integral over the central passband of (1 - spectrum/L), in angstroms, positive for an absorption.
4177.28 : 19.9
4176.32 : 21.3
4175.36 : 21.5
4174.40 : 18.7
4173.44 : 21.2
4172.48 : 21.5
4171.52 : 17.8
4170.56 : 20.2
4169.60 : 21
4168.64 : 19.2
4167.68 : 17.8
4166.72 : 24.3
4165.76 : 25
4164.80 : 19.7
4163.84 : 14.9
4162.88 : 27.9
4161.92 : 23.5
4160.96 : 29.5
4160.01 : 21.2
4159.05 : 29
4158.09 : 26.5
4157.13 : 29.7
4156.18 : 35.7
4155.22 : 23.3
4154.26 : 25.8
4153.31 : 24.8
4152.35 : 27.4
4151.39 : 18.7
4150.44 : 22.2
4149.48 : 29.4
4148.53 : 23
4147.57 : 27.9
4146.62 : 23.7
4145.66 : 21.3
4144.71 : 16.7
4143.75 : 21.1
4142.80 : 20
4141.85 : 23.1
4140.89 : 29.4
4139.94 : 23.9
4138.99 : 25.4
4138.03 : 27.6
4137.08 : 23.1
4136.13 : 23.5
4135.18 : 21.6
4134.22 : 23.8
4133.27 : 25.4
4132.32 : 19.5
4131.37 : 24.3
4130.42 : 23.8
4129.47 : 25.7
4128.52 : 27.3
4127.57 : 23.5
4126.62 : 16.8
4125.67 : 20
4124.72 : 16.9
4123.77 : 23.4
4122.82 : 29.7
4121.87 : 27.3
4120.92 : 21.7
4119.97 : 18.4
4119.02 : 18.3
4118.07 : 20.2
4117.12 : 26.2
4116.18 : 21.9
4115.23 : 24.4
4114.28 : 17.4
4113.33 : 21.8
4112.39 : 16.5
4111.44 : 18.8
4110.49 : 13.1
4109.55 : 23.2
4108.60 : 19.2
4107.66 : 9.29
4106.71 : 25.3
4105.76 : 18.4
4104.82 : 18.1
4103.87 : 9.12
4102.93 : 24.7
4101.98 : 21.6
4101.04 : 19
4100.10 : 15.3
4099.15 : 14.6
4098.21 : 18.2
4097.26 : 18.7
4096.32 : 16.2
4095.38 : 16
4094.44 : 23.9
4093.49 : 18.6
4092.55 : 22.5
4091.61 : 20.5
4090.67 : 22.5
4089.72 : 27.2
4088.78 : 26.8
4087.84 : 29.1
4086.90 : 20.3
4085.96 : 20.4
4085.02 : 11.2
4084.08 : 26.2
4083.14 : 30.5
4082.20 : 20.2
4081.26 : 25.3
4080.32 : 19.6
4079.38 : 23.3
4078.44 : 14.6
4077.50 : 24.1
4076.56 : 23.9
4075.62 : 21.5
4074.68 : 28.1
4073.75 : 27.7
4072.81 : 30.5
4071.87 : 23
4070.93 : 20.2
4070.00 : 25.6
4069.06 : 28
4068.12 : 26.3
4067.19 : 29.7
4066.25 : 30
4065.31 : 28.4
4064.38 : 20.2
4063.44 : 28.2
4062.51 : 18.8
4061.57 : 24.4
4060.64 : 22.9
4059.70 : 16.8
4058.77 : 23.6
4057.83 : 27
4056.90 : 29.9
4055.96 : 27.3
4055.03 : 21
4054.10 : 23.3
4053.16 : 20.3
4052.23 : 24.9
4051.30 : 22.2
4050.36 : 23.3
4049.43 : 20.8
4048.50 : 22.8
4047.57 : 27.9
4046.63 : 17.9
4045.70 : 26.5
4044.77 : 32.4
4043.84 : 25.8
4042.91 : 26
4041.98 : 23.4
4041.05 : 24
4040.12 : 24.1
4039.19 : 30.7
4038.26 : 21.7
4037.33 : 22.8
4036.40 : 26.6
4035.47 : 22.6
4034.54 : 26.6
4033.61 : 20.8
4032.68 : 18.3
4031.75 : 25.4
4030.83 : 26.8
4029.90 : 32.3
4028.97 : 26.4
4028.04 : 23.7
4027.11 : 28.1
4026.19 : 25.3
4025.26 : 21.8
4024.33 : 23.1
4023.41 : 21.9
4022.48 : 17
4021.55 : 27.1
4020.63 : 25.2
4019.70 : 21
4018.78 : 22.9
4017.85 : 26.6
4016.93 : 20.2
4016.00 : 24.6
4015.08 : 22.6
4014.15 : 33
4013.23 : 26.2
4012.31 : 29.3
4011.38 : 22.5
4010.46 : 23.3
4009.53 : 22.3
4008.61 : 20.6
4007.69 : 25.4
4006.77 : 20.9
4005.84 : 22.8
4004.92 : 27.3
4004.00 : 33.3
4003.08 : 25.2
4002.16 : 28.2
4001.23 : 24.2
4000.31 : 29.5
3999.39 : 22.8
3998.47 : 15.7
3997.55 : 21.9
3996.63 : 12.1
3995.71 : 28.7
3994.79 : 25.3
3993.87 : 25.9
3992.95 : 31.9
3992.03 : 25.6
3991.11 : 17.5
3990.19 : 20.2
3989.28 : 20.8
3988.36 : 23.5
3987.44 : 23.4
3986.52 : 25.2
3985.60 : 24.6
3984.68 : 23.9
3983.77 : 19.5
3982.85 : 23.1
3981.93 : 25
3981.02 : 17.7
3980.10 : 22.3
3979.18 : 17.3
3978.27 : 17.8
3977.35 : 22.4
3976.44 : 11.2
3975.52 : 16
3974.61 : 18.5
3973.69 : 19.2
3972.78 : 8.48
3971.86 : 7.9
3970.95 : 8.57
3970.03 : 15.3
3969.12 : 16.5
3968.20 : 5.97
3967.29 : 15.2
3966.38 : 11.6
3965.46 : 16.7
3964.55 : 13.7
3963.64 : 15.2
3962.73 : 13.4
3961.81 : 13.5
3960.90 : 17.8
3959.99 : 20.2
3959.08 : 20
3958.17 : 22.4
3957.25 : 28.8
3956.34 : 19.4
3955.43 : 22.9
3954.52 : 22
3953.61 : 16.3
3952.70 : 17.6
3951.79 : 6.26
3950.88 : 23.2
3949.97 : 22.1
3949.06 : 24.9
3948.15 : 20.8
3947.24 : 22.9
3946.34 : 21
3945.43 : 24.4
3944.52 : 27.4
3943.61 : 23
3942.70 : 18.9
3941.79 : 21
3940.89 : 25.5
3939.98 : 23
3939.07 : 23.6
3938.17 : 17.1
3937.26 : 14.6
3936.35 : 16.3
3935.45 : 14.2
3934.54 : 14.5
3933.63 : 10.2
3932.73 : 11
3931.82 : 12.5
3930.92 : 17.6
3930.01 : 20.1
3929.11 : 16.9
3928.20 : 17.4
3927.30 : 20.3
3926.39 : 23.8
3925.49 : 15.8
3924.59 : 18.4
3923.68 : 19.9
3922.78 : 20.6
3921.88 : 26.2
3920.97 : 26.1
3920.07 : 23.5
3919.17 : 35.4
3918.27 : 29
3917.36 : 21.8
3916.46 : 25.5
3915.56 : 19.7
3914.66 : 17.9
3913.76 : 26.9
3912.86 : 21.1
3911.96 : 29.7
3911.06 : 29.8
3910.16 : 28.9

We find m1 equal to 5.4 angstroms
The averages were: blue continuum 24.7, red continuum 23.1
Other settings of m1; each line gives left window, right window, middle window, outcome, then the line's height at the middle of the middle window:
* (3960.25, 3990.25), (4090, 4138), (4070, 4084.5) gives -3.1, 19.8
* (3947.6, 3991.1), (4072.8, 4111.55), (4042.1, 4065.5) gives -4.7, 20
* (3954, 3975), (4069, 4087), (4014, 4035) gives -4.6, 19.9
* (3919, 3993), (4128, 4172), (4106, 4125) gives 1.9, 23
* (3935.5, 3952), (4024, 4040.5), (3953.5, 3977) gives 6.2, 21.9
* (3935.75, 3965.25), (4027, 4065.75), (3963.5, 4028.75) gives 2.1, 22.1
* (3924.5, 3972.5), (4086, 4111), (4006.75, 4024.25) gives -4.9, 18.7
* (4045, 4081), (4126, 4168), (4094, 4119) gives 5.4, 24.1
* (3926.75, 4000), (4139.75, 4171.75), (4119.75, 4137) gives 0.0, 23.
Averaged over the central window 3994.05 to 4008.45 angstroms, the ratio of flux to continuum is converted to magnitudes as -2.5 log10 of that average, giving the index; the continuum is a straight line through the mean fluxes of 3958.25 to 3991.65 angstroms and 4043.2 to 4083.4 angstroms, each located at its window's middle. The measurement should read -0.23 mag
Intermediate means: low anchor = 17.6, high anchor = 24.4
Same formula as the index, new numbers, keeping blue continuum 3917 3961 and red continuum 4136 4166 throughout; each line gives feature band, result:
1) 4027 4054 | -0.10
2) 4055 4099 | -0.01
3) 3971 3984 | 0.22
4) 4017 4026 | -0.04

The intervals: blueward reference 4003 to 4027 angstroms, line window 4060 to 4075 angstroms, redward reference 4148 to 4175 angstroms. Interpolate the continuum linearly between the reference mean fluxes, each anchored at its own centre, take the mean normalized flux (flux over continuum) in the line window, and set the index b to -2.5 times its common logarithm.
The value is -0.07 mag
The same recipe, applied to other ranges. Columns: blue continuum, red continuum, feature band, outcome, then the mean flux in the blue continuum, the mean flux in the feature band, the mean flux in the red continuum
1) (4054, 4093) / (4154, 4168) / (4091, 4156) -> 0.14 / 24.1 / 21.6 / 25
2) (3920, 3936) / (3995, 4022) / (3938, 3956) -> -0.09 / 18.1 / 21.3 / 24.3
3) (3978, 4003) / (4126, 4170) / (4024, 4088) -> -0.05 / 22.8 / 24.3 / 23.9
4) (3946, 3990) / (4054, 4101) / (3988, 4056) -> -0.17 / 18.4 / 24.2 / 23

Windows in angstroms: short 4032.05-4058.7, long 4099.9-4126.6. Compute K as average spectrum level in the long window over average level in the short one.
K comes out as 0.8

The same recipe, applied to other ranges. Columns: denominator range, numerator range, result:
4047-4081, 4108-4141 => 0.92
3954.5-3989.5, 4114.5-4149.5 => 1.28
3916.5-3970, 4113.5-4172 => 1.21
